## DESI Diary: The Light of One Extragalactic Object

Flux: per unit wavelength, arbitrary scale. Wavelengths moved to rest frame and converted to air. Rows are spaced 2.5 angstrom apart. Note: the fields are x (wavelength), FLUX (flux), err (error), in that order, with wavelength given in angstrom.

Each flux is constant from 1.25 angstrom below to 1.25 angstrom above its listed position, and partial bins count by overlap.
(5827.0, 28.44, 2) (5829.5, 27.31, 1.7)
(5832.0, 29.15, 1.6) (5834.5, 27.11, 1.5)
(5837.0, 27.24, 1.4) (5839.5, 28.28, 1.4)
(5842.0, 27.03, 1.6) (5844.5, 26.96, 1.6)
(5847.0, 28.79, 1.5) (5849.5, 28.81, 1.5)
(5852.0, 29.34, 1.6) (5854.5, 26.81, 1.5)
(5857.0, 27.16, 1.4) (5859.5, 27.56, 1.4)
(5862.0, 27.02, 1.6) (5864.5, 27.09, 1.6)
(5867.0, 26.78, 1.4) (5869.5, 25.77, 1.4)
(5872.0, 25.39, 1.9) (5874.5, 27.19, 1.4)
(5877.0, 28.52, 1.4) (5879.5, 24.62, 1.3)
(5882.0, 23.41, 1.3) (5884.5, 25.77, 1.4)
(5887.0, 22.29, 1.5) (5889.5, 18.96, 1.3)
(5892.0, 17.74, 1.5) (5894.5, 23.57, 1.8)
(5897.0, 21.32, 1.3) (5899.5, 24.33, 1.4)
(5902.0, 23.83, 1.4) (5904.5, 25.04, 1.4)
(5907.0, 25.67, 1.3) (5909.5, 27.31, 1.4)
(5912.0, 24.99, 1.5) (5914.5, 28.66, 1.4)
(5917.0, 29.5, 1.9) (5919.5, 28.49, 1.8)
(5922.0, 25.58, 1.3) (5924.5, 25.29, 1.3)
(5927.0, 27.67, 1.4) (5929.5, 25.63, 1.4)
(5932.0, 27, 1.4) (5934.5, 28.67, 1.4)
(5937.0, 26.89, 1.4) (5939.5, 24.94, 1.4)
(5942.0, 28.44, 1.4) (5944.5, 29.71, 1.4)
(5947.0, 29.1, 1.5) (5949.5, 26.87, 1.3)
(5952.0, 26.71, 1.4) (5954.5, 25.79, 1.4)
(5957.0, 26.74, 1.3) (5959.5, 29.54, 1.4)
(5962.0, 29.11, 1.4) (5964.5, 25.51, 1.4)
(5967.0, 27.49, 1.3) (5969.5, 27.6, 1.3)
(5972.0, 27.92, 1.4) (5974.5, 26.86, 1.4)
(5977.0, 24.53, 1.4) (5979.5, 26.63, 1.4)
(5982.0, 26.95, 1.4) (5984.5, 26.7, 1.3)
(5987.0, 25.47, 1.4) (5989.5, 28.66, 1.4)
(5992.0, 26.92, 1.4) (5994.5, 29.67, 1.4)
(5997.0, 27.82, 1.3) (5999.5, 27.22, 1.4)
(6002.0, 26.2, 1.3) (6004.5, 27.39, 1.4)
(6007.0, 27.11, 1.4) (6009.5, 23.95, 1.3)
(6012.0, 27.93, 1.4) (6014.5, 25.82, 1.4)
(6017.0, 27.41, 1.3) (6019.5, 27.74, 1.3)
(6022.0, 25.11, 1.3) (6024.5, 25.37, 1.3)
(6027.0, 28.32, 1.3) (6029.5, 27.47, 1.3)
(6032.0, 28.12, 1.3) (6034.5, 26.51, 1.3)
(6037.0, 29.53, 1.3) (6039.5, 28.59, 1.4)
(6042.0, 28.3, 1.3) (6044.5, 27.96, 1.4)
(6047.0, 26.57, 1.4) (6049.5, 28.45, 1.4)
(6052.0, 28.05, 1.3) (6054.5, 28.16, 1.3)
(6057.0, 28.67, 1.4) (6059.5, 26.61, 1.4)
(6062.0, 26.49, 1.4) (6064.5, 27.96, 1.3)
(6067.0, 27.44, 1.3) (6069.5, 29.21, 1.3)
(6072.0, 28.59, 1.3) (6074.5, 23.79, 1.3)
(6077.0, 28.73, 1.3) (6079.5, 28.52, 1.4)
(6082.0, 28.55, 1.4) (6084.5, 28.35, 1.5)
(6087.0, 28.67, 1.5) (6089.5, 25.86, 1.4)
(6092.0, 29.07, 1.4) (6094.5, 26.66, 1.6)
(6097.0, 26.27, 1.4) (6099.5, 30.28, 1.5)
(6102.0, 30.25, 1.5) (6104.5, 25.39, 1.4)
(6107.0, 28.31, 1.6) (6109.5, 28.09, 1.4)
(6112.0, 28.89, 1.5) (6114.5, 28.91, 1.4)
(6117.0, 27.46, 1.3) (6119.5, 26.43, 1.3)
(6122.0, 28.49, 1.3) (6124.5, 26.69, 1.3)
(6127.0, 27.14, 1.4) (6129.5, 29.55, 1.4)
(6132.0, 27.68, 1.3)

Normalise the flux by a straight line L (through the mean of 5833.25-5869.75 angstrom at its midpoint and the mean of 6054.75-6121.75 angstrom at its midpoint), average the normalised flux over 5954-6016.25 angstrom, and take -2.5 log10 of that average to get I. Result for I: 0.03 mag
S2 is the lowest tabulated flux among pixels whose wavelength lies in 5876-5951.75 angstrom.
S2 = 17.74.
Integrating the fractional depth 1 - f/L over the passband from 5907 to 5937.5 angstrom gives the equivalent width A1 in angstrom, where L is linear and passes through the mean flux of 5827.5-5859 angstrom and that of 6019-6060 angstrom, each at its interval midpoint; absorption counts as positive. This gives 0.74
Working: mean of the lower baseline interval 27.8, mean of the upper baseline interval 27.6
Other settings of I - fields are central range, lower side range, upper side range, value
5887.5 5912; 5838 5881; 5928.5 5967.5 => 0.18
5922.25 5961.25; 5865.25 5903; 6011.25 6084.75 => -0.08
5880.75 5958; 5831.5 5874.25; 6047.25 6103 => 0.08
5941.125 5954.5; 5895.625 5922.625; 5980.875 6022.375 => -0.06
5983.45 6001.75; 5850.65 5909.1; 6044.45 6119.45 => -0.03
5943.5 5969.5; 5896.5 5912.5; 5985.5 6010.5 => -0.06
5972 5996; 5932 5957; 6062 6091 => 0.02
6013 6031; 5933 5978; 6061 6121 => 0.03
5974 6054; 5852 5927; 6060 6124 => -0.01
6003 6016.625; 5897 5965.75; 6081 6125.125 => 0.03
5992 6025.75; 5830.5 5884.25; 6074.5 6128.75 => 0.03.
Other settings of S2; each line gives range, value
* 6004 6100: 23.79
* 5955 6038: 23.95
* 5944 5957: 25.79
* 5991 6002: 26.2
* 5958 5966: 25.51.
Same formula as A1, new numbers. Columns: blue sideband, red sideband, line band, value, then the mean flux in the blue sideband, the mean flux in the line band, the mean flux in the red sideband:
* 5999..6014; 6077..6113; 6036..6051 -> -0.6 angstrom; 26.6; 28.2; 28.1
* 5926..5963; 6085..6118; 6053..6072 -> 0.0 angstrom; 27.5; 27.8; 28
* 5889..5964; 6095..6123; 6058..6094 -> 0.0 angstrom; 26.2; 27.7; 28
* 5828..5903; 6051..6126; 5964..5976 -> -0.2 angstrom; 25.9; 27.1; 27.8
